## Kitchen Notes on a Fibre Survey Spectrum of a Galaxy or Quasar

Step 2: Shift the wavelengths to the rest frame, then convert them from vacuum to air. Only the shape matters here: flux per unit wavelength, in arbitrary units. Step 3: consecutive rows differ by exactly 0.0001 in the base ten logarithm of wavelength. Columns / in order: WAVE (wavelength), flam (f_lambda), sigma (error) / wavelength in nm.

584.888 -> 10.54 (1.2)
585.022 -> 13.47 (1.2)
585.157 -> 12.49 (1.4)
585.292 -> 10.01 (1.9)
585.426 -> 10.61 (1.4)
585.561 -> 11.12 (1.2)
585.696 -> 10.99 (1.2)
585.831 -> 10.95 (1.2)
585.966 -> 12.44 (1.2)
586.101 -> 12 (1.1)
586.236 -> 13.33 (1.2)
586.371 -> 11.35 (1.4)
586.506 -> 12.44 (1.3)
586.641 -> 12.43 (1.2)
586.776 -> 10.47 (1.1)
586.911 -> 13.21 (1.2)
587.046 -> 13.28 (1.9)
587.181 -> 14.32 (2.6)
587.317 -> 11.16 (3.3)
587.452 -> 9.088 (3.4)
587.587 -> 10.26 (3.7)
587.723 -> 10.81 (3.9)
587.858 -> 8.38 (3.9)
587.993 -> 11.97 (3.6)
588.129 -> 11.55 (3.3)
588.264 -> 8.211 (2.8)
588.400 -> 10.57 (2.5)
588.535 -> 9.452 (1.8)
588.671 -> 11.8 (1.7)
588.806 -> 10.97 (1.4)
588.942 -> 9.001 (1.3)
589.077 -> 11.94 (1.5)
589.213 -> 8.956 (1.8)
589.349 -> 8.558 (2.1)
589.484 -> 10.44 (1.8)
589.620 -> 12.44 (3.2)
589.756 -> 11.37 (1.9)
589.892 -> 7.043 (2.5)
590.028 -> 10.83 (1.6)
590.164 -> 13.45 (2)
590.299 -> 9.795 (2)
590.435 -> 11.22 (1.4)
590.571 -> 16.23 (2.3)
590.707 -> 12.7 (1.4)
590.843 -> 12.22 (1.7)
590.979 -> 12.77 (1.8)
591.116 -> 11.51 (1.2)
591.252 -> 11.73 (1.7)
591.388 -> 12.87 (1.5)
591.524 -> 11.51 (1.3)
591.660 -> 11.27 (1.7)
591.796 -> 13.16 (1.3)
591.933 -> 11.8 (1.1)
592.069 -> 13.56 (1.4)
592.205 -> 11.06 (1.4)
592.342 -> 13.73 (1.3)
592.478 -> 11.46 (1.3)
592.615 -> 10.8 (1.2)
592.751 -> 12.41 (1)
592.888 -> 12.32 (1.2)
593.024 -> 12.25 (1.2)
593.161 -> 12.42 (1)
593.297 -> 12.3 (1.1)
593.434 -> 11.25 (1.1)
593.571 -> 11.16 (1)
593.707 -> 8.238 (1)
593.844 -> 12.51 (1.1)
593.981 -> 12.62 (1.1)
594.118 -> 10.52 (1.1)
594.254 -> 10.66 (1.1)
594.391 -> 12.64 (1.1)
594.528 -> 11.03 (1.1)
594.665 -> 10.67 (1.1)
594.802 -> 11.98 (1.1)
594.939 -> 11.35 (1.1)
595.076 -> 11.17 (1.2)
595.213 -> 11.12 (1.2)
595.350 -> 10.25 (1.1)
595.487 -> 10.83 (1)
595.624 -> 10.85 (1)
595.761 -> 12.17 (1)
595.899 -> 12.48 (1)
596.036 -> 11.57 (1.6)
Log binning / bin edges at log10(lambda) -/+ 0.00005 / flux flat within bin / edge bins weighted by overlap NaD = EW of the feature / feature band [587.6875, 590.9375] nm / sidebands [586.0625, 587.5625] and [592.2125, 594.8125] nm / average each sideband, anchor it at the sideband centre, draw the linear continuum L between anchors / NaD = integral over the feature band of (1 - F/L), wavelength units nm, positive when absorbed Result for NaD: 0.28 nm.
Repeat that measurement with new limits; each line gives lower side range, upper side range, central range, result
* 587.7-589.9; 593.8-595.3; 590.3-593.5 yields -0.39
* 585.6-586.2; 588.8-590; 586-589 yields -0.07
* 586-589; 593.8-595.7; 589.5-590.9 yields -0.06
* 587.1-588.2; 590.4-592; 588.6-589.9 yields 0.14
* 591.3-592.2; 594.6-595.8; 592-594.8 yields 0.01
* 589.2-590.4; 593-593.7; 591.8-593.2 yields -0.12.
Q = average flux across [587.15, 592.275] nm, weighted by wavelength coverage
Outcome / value 11.2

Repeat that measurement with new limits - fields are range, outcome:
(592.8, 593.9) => 11.6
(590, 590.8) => 12.5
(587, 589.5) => 10.5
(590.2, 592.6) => 12.3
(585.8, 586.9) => 12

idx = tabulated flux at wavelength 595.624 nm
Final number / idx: 10.85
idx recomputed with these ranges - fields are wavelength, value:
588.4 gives 10.57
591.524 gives 11.51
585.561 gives 11.12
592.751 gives 12.41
